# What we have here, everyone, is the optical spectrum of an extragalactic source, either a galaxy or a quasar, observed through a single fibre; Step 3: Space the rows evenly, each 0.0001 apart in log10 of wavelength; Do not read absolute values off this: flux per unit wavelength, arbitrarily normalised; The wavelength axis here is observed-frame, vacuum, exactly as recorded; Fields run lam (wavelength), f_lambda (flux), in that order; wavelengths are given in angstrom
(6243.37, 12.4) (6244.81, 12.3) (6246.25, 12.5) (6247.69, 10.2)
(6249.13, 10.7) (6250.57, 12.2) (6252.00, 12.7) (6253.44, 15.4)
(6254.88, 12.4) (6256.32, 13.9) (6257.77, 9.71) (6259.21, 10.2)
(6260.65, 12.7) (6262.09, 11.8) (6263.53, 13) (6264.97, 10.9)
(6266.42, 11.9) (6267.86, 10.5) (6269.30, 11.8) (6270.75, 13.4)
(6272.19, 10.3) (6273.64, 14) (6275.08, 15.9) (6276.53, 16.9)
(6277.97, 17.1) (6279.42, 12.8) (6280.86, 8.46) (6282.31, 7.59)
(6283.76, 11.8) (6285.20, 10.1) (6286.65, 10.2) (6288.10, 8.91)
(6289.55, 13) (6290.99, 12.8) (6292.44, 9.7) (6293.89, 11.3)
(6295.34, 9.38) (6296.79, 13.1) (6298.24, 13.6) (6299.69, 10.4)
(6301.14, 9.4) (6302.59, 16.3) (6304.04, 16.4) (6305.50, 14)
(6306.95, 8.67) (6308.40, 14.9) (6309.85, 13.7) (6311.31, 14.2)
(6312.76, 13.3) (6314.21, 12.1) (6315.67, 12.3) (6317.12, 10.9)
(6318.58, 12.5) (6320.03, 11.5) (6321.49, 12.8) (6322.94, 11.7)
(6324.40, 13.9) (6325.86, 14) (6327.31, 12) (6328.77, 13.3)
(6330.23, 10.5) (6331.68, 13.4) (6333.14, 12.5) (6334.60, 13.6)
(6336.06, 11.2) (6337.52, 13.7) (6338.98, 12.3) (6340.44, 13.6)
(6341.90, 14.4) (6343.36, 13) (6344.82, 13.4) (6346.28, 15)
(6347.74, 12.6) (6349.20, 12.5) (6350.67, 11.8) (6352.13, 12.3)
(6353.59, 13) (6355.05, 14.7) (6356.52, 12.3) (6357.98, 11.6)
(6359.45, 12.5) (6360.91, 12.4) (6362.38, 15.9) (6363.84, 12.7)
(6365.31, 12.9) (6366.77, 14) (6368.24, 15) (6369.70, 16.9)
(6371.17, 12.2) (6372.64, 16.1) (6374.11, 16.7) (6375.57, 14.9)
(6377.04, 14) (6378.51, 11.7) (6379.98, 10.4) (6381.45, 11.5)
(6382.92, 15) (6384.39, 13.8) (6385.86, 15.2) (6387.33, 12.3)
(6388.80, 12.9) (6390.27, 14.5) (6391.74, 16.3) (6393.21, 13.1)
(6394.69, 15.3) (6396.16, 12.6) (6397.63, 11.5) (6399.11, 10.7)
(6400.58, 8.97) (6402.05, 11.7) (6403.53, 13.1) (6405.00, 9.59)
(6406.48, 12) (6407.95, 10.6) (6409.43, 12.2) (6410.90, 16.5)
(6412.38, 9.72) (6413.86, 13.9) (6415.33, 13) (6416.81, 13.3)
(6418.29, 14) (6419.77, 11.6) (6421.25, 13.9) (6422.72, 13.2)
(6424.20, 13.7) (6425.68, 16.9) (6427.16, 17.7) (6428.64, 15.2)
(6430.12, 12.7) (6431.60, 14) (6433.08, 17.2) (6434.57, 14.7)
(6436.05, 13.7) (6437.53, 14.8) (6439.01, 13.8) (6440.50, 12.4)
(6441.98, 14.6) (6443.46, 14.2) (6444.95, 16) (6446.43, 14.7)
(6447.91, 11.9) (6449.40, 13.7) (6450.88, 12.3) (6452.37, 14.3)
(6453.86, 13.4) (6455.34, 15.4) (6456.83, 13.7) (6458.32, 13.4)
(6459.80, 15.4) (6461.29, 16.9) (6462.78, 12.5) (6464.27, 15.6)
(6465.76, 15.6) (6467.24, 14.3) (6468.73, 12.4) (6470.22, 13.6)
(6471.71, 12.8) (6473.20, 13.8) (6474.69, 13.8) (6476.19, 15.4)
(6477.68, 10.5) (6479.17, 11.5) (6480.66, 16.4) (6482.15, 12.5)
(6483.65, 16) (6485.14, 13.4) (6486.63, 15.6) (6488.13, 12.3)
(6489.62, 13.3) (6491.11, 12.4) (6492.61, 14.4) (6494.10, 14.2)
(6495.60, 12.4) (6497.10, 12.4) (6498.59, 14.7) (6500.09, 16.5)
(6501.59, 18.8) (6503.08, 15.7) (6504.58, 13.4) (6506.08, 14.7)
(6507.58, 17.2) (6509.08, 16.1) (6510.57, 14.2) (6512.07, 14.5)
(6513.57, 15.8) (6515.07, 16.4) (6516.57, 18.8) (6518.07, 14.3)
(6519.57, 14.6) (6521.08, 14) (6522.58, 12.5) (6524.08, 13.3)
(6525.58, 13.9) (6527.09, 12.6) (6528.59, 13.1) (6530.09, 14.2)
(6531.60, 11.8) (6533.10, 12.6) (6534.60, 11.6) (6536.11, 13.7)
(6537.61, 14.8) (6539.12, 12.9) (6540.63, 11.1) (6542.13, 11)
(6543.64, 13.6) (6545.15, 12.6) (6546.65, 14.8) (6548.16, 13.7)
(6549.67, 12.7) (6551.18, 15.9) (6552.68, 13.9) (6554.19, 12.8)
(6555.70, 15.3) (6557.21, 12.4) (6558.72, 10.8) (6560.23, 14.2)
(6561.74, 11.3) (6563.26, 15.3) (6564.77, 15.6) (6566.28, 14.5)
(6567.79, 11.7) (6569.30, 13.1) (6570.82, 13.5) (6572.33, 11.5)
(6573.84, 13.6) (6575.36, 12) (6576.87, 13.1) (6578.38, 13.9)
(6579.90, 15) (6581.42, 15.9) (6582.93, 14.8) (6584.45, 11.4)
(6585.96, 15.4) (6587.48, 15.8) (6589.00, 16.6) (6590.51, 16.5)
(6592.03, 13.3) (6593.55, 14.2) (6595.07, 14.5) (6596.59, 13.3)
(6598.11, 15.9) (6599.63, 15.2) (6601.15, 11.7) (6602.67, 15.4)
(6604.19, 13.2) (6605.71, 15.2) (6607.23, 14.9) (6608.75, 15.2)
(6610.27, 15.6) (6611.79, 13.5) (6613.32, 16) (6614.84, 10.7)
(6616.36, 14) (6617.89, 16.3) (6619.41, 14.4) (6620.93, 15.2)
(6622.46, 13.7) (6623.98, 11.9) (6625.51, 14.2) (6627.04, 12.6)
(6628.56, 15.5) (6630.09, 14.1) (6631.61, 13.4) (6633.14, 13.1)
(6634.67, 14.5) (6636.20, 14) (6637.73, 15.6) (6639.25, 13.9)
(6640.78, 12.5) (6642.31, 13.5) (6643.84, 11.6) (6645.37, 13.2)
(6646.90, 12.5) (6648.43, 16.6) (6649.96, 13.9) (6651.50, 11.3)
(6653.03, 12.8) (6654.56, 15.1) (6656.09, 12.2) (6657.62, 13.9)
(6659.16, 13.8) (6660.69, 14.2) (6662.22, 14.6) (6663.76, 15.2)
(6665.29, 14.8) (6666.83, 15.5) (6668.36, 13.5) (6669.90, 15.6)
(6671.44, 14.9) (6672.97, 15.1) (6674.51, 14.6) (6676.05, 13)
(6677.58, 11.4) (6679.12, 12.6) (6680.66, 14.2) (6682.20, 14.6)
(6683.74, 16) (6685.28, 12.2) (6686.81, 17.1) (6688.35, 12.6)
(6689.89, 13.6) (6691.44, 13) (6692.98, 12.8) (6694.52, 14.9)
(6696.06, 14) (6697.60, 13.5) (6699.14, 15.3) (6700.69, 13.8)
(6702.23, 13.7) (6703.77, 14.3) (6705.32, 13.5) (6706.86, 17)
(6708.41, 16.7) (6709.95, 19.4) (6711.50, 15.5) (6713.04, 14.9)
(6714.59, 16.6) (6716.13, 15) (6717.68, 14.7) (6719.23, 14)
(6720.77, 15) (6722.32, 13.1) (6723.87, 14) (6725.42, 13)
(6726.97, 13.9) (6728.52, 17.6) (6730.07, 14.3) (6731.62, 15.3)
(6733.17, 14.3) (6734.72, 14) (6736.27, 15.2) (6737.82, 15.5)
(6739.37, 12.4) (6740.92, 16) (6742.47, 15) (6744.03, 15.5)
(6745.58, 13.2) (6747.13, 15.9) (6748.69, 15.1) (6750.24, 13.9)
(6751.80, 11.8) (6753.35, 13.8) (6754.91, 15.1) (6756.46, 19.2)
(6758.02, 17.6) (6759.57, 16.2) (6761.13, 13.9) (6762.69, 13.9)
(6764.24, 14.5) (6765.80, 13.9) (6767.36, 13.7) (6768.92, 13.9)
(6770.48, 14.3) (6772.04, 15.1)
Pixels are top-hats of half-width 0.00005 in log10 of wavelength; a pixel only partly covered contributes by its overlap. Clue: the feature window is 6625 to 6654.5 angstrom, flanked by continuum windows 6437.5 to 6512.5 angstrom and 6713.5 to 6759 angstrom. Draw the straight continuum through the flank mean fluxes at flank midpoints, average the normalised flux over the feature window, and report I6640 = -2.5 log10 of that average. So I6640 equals 0.07 mag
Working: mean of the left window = 14.2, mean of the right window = 14.8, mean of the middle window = 13.7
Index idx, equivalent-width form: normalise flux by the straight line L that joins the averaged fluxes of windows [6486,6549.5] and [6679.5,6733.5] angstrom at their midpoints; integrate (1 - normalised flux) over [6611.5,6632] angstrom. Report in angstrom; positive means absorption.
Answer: 0.6 angstrom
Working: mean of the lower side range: 14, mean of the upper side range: 14.7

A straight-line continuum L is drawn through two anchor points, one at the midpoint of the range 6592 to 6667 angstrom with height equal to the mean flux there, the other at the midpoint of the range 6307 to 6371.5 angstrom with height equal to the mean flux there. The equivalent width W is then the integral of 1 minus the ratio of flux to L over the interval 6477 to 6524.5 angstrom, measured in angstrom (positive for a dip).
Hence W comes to -3.13 angstrom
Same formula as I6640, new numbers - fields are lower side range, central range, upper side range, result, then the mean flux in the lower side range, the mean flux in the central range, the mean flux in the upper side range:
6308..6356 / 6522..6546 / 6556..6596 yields 0.069 mag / 12.9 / 12.8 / 13.9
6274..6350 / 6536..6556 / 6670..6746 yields 0.023 mag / 12.6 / 13.4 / 14.5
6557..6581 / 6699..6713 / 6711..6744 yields -0.065 mag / 13.3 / 15.4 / 14.7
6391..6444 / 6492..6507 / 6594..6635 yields -0.078 mag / 13.4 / 14.7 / 14.2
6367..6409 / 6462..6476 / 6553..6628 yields -0.031 mag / 13.2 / 13.9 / 14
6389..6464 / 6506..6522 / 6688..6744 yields -0.116 mag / 13.6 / 15.5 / 14.7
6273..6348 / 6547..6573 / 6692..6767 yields 0.037 mag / 12.6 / 13.4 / 14.8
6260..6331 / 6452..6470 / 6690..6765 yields -0.090 mag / 12.3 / 14.4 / 14.8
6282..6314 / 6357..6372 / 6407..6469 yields -0.052 mag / 12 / 13.6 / 14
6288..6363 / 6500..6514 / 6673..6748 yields -0.156 mag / 12.7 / 15.7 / 14.5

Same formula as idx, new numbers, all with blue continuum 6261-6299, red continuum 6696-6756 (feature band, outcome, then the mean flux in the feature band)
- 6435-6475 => -3.05 angstrom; 14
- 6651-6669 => 0.51 angstrom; 14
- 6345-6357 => -0.65 angstrom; 13.1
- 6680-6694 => 0.48 angstrom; 14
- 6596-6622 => -0.79 angstrom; 14.5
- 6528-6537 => 0.45 angstrom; 12.9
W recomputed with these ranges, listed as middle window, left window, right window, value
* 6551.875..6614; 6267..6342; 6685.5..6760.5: -0.28 angstrom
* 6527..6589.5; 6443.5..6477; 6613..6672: 2.44 angstrom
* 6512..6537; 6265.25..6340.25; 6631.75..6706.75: -1.24 angstrom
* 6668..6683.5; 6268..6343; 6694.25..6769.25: 0.52 angstrom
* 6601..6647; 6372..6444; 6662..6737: 1.05 angstrom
